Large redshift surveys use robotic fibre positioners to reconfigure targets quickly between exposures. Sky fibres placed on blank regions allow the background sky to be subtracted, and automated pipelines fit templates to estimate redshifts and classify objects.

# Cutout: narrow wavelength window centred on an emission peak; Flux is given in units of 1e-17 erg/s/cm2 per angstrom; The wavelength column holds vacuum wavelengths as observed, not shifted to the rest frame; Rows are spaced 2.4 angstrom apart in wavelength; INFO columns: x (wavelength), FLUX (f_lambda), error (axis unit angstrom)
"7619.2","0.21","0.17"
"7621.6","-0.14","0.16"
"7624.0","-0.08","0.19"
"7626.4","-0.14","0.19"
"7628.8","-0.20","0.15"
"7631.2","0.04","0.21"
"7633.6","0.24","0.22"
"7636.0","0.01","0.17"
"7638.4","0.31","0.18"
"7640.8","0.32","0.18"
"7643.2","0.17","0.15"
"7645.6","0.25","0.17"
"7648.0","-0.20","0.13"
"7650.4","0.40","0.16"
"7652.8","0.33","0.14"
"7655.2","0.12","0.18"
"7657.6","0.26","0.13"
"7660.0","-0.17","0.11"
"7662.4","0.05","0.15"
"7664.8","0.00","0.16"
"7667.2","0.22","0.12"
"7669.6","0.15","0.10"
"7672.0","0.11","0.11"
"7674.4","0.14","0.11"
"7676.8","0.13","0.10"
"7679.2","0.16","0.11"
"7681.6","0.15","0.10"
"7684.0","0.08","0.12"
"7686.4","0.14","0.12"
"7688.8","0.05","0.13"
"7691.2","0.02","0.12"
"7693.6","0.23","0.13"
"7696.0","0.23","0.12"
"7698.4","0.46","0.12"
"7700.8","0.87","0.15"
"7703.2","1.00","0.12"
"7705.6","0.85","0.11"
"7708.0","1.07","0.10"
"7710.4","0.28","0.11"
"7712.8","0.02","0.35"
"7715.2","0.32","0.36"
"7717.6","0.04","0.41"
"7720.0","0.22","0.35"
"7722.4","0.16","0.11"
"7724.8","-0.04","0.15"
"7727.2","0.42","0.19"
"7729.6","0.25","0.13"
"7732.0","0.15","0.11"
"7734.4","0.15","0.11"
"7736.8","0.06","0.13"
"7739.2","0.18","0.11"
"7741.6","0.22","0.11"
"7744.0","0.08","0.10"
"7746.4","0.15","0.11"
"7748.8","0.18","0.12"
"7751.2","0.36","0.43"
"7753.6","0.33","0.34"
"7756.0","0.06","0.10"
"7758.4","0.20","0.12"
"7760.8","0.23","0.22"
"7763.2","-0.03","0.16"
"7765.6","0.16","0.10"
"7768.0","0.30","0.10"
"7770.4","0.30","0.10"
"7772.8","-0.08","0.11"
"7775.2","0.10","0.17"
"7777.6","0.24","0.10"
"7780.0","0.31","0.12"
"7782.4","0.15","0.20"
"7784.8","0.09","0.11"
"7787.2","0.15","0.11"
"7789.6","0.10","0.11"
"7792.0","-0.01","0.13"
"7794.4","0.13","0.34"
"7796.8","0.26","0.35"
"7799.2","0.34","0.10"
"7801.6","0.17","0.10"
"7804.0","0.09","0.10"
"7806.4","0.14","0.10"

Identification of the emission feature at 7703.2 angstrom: [O II] 3727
